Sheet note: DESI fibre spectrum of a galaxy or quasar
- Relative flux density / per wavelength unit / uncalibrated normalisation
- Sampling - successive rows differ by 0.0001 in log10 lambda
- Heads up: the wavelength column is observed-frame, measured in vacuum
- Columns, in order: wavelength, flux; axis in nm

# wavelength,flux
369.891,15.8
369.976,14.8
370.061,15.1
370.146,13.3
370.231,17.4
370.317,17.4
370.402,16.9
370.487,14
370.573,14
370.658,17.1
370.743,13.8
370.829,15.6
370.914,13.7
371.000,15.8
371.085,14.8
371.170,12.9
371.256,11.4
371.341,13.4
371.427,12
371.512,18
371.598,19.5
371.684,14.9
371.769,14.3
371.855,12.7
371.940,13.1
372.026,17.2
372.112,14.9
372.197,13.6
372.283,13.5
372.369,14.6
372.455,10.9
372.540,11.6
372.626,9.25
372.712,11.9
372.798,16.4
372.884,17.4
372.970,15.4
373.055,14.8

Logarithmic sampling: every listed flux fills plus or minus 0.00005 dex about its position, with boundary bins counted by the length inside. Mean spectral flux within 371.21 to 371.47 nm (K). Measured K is 12.3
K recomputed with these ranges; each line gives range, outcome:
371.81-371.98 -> 12.9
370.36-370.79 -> 15.1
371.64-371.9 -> 14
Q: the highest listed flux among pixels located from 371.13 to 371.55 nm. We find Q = 18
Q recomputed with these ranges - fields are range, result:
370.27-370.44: 17.4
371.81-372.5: 17.2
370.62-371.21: 17.1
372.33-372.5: 14.6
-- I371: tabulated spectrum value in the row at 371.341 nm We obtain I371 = 13.4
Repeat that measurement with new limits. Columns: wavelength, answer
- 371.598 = 19.5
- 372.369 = 14.6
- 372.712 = 11.9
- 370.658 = 17.1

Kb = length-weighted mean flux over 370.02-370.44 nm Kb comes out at 16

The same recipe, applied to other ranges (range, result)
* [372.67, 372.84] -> 14.1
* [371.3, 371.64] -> 15.7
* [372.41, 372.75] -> 10.9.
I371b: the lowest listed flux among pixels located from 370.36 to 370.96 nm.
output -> 13.7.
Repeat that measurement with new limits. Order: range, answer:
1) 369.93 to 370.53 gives 13.3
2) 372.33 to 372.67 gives 9.25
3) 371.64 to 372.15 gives 12.7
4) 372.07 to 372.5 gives 10.9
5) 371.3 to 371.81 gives 12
